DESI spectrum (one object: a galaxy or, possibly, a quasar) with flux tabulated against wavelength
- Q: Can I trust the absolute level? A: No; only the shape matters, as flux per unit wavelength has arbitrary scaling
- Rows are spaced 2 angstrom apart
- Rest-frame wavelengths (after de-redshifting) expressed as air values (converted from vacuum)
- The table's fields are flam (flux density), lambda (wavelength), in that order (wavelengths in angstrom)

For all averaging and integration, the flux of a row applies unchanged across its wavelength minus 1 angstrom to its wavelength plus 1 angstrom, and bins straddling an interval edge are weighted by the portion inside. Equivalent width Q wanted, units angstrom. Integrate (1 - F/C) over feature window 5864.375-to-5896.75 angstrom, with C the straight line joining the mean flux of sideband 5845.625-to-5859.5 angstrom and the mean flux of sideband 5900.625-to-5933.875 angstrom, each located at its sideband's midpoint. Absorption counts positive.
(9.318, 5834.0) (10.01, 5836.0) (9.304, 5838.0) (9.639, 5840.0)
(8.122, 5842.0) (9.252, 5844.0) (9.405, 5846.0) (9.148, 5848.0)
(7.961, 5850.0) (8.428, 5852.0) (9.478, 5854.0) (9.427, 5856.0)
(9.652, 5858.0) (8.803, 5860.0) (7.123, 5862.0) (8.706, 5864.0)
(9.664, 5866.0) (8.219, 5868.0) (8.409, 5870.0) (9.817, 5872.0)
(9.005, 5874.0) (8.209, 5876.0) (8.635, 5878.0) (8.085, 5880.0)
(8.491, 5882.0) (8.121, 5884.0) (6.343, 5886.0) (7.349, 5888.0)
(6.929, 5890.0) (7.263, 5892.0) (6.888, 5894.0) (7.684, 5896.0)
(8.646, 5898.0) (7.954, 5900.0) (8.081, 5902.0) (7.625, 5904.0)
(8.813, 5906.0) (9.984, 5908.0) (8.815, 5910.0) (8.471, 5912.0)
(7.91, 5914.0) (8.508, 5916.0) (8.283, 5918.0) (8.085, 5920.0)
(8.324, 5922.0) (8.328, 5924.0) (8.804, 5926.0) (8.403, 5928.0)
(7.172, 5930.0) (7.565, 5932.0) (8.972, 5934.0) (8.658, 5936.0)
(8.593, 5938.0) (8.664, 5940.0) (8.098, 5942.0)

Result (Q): 2.5 angstrom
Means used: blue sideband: 9.05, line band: 8.08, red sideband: 8.34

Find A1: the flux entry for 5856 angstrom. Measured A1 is 9.427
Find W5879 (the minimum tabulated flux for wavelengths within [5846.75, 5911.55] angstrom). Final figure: 6.343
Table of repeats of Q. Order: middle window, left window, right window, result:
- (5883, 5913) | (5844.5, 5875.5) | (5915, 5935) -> 2.0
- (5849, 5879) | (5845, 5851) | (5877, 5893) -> -1.6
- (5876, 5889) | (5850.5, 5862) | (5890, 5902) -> 0.4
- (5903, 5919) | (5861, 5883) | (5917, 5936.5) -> -0.4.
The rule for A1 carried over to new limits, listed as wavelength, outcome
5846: 9.405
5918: 8.283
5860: 8.803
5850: 7.961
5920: 8.085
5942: 8.098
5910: 8.815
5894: 6.888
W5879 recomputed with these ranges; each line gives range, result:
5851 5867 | 7.123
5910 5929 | 7.91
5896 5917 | 7.625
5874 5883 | 8.085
